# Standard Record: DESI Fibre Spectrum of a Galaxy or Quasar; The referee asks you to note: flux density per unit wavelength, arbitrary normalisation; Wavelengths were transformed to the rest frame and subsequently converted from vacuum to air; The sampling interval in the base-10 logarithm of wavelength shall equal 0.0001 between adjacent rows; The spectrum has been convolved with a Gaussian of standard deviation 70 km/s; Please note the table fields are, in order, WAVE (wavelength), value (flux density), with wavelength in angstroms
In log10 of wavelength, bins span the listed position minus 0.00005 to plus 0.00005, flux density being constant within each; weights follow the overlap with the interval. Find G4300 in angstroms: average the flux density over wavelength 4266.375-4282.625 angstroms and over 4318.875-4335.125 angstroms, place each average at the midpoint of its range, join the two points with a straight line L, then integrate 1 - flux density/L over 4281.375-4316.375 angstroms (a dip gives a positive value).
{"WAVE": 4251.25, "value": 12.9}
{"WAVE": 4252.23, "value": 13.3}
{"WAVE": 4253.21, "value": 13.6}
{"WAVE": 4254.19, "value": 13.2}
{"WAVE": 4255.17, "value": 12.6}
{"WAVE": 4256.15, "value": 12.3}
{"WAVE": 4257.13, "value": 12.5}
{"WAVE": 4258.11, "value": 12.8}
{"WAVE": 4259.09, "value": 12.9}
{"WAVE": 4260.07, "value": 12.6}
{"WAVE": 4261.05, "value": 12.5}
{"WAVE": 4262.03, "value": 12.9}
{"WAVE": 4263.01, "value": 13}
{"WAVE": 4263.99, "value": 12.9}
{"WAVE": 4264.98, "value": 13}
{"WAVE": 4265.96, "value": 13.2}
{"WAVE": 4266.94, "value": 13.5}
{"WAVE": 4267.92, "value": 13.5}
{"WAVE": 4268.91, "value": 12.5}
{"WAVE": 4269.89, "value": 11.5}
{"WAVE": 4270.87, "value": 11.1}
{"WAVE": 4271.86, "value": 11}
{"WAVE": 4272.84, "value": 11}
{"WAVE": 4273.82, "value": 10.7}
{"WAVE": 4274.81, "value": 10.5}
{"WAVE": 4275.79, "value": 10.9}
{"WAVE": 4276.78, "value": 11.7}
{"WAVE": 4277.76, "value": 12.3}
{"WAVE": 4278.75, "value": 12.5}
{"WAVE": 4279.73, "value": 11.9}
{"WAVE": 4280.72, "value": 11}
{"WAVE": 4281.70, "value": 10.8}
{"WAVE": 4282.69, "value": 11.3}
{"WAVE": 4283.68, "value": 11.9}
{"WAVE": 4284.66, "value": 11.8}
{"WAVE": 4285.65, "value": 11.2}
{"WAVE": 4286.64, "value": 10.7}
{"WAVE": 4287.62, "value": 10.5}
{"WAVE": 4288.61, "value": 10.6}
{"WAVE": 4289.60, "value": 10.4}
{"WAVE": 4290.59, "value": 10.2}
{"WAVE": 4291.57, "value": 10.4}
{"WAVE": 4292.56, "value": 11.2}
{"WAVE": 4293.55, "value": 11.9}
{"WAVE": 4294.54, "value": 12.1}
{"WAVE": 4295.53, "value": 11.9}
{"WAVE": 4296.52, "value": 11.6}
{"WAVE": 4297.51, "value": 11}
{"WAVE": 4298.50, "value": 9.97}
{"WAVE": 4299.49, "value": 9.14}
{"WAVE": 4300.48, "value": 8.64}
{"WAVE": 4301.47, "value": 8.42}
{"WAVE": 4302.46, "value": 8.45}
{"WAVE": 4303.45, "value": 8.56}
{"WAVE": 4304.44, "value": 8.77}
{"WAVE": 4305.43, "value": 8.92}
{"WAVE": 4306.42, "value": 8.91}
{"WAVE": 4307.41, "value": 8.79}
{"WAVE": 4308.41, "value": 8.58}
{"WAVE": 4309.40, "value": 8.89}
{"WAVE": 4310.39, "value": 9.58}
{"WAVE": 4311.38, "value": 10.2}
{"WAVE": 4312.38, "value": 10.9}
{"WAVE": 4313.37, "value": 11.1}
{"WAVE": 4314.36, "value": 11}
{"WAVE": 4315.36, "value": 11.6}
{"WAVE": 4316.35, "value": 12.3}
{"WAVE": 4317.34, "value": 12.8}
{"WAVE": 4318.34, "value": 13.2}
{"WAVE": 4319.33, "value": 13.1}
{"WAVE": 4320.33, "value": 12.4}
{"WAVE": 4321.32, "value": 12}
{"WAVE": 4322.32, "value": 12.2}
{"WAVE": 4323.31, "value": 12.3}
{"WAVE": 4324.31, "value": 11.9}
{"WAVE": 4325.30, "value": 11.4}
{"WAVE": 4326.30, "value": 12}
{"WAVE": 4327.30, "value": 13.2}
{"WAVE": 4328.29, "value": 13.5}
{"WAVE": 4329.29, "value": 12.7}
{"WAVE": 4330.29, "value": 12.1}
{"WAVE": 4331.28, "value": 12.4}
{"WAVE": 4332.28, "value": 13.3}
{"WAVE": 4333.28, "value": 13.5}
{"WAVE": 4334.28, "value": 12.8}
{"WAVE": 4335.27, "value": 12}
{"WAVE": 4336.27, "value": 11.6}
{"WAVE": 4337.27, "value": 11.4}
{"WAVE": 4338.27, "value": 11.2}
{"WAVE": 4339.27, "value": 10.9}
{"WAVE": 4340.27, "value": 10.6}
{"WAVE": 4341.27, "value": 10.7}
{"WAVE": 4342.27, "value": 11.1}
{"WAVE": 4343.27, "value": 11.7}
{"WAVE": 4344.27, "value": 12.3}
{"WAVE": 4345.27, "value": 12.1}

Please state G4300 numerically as 5.1 angstroms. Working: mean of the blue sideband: 11.6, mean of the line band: 10.3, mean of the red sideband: 12.5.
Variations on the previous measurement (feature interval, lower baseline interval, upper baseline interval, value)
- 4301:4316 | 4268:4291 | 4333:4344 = 2.5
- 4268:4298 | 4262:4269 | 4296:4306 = -0.3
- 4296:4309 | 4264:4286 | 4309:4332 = 2.9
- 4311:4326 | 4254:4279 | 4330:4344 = 0.0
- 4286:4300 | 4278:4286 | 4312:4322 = 1.1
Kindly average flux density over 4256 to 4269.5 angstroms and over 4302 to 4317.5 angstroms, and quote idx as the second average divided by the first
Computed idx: 0.77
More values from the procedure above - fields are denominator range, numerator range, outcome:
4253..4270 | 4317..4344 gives 0.94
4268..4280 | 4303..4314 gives 0.82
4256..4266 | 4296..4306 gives 0.73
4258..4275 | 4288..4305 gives 0.83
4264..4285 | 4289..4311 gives 0.83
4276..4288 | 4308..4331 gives 1.02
